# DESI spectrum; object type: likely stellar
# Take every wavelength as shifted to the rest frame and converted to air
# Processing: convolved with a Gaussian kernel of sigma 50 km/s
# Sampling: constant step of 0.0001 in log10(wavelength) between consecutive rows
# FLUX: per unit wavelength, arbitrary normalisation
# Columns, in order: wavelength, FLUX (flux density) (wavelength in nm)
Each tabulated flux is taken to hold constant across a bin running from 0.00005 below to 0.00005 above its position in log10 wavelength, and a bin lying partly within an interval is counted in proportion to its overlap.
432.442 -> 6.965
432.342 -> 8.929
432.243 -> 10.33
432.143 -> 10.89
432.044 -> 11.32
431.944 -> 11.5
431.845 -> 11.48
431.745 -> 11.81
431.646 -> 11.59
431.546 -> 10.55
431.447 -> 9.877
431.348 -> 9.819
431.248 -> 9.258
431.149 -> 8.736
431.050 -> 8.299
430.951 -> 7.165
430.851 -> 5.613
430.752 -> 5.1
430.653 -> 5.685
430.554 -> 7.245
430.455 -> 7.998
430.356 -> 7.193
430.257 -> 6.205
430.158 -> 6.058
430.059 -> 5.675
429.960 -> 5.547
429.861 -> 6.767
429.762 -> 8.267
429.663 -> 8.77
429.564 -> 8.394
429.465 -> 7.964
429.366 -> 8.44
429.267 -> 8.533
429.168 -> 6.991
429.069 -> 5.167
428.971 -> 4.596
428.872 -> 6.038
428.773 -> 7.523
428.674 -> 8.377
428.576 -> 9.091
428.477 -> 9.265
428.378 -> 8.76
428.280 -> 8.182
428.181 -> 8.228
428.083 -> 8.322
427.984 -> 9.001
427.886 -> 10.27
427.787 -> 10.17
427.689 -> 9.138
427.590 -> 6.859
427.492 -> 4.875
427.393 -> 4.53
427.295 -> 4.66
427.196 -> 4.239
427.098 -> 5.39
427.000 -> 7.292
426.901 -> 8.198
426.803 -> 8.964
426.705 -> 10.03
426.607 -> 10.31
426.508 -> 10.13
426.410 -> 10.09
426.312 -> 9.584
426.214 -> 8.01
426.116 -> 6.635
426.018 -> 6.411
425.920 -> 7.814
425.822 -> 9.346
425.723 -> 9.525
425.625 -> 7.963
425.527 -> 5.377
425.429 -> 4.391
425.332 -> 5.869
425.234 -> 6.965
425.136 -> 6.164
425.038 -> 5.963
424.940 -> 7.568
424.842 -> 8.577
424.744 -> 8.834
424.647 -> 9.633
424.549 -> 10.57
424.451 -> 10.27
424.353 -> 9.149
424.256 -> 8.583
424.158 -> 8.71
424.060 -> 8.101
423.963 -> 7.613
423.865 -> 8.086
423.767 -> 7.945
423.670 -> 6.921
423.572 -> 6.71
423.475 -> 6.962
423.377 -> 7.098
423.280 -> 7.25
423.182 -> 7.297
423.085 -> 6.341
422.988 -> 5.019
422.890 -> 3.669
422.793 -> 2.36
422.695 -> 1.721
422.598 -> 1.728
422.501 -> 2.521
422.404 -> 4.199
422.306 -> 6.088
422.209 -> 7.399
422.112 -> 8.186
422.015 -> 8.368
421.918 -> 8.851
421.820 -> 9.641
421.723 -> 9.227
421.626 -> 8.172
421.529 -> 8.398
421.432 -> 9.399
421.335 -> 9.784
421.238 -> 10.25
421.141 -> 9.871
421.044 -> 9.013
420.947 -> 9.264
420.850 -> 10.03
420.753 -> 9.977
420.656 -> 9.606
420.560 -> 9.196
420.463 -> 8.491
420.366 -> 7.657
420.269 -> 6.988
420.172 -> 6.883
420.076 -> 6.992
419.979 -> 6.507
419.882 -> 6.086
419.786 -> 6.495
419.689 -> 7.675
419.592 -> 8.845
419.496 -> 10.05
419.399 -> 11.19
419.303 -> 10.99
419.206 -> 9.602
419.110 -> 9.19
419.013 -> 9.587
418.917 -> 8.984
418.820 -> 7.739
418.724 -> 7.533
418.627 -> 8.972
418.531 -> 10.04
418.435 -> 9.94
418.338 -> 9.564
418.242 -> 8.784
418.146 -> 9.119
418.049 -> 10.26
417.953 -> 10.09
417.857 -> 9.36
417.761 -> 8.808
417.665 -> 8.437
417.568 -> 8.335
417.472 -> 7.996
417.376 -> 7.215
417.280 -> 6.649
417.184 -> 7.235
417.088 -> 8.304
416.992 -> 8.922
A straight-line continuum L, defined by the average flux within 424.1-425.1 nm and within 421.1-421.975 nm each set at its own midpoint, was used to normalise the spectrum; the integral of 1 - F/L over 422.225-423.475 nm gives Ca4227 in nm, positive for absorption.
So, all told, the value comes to 0.59 nm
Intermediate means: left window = 9.27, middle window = 4.77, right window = 8.74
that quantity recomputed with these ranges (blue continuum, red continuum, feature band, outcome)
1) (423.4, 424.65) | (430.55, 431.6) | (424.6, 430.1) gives 0.35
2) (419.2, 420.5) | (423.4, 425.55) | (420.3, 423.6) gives 0.25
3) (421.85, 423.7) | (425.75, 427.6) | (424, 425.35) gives -0.34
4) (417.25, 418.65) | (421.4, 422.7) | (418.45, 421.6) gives -0.38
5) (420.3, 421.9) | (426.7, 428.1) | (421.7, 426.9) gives 0.52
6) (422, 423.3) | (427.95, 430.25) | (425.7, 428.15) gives -0.48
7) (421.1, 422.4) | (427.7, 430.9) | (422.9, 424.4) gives 0.17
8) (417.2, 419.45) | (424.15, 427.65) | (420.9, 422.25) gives -0.08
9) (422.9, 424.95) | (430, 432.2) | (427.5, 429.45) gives 0.08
